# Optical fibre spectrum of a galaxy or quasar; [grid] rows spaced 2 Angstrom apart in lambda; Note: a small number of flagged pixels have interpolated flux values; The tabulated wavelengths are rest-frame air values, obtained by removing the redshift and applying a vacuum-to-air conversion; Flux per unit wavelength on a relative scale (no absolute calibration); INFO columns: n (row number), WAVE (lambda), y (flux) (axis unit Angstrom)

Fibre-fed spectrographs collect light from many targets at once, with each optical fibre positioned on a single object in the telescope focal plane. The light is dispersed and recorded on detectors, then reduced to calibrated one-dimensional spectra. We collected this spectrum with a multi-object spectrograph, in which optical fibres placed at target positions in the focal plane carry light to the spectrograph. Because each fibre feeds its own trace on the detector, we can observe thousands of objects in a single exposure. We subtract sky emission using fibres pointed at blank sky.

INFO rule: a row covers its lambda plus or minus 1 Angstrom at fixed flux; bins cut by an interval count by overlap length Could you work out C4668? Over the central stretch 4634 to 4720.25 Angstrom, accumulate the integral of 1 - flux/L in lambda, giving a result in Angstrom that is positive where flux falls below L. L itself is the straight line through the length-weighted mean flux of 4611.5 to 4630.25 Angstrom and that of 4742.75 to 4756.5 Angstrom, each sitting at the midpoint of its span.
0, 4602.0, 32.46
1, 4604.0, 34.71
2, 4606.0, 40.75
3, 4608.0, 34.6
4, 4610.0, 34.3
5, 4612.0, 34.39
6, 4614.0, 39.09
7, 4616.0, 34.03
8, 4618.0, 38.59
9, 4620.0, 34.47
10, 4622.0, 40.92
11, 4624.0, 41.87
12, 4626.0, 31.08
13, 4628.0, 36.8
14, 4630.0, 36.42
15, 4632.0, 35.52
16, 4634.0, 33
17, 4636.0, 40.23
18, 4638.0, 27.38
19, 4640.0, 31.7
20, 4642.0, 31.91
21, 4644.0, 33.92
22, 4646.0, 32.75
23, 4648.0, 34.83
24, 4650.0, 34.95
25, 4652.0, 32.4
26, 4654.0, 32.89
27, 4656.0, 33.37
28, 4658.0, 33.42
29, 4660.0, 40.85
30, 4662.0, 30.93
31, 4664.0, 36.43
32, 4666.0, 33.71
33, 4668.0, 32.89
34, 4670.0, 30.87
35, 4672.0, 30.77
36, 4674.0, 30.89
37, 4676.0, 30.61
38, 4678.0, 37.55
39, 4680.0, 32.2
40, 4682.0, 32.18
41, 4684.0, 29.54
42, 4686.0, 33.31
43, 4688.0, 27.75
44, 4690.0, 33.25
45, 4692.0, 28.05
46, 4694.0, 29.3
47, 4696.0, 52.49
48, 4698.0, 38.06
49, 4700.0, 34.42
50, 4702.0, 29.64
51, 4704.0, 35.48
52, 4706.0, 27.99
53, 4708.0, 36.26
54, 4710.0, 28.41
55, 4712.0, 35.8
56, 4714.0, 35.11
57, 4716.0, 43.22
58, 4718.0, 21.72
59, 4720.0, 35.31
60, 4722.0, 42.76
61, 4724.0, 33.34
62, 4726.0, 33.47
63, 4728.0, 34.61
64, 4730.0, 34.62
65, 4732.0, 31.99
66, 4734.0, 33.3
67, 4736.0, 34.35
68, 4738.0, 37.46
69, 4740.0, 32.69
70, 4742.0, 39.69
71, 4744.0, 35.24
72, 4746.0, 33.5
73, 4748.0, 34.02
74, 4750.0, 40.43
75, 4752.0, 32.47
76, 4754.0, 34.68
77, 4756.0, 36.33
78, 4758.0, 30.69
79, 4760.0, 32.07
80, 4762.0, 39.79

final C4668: 6.7 Angstrom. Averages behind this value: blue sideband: 36.8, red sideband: 35.3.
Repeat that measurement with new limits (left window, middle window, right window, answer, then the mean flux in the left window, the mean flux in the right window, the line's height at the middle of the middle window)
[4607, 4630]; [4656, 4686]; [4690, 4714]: 1.65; 36.4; 34.2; 35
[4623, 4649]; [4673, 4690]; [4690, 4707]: 1.25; 34.4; 34.4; 34.4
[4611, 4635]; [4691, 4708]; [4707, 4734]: 0.11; 36.3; 34.3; 34.8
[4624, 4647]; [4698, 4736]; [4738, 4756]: 1.35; 34.1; 35.5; 35.1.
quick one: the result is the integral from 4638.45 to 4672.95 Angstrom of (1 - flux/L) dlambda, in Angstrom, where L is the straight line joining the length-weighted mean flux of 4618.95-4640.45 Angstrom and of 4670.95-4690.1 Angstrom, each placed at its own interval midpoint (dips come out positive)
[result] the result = 0.2 Angstrom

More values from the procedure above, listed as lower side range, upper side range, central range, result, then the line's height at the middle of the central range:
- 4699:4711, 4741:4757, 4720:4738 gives -0.5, 34.1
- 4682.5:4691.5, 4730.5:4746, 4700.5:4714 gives 0.0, 32.4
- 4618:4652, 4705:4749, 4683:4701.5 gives 0.3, 34.5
